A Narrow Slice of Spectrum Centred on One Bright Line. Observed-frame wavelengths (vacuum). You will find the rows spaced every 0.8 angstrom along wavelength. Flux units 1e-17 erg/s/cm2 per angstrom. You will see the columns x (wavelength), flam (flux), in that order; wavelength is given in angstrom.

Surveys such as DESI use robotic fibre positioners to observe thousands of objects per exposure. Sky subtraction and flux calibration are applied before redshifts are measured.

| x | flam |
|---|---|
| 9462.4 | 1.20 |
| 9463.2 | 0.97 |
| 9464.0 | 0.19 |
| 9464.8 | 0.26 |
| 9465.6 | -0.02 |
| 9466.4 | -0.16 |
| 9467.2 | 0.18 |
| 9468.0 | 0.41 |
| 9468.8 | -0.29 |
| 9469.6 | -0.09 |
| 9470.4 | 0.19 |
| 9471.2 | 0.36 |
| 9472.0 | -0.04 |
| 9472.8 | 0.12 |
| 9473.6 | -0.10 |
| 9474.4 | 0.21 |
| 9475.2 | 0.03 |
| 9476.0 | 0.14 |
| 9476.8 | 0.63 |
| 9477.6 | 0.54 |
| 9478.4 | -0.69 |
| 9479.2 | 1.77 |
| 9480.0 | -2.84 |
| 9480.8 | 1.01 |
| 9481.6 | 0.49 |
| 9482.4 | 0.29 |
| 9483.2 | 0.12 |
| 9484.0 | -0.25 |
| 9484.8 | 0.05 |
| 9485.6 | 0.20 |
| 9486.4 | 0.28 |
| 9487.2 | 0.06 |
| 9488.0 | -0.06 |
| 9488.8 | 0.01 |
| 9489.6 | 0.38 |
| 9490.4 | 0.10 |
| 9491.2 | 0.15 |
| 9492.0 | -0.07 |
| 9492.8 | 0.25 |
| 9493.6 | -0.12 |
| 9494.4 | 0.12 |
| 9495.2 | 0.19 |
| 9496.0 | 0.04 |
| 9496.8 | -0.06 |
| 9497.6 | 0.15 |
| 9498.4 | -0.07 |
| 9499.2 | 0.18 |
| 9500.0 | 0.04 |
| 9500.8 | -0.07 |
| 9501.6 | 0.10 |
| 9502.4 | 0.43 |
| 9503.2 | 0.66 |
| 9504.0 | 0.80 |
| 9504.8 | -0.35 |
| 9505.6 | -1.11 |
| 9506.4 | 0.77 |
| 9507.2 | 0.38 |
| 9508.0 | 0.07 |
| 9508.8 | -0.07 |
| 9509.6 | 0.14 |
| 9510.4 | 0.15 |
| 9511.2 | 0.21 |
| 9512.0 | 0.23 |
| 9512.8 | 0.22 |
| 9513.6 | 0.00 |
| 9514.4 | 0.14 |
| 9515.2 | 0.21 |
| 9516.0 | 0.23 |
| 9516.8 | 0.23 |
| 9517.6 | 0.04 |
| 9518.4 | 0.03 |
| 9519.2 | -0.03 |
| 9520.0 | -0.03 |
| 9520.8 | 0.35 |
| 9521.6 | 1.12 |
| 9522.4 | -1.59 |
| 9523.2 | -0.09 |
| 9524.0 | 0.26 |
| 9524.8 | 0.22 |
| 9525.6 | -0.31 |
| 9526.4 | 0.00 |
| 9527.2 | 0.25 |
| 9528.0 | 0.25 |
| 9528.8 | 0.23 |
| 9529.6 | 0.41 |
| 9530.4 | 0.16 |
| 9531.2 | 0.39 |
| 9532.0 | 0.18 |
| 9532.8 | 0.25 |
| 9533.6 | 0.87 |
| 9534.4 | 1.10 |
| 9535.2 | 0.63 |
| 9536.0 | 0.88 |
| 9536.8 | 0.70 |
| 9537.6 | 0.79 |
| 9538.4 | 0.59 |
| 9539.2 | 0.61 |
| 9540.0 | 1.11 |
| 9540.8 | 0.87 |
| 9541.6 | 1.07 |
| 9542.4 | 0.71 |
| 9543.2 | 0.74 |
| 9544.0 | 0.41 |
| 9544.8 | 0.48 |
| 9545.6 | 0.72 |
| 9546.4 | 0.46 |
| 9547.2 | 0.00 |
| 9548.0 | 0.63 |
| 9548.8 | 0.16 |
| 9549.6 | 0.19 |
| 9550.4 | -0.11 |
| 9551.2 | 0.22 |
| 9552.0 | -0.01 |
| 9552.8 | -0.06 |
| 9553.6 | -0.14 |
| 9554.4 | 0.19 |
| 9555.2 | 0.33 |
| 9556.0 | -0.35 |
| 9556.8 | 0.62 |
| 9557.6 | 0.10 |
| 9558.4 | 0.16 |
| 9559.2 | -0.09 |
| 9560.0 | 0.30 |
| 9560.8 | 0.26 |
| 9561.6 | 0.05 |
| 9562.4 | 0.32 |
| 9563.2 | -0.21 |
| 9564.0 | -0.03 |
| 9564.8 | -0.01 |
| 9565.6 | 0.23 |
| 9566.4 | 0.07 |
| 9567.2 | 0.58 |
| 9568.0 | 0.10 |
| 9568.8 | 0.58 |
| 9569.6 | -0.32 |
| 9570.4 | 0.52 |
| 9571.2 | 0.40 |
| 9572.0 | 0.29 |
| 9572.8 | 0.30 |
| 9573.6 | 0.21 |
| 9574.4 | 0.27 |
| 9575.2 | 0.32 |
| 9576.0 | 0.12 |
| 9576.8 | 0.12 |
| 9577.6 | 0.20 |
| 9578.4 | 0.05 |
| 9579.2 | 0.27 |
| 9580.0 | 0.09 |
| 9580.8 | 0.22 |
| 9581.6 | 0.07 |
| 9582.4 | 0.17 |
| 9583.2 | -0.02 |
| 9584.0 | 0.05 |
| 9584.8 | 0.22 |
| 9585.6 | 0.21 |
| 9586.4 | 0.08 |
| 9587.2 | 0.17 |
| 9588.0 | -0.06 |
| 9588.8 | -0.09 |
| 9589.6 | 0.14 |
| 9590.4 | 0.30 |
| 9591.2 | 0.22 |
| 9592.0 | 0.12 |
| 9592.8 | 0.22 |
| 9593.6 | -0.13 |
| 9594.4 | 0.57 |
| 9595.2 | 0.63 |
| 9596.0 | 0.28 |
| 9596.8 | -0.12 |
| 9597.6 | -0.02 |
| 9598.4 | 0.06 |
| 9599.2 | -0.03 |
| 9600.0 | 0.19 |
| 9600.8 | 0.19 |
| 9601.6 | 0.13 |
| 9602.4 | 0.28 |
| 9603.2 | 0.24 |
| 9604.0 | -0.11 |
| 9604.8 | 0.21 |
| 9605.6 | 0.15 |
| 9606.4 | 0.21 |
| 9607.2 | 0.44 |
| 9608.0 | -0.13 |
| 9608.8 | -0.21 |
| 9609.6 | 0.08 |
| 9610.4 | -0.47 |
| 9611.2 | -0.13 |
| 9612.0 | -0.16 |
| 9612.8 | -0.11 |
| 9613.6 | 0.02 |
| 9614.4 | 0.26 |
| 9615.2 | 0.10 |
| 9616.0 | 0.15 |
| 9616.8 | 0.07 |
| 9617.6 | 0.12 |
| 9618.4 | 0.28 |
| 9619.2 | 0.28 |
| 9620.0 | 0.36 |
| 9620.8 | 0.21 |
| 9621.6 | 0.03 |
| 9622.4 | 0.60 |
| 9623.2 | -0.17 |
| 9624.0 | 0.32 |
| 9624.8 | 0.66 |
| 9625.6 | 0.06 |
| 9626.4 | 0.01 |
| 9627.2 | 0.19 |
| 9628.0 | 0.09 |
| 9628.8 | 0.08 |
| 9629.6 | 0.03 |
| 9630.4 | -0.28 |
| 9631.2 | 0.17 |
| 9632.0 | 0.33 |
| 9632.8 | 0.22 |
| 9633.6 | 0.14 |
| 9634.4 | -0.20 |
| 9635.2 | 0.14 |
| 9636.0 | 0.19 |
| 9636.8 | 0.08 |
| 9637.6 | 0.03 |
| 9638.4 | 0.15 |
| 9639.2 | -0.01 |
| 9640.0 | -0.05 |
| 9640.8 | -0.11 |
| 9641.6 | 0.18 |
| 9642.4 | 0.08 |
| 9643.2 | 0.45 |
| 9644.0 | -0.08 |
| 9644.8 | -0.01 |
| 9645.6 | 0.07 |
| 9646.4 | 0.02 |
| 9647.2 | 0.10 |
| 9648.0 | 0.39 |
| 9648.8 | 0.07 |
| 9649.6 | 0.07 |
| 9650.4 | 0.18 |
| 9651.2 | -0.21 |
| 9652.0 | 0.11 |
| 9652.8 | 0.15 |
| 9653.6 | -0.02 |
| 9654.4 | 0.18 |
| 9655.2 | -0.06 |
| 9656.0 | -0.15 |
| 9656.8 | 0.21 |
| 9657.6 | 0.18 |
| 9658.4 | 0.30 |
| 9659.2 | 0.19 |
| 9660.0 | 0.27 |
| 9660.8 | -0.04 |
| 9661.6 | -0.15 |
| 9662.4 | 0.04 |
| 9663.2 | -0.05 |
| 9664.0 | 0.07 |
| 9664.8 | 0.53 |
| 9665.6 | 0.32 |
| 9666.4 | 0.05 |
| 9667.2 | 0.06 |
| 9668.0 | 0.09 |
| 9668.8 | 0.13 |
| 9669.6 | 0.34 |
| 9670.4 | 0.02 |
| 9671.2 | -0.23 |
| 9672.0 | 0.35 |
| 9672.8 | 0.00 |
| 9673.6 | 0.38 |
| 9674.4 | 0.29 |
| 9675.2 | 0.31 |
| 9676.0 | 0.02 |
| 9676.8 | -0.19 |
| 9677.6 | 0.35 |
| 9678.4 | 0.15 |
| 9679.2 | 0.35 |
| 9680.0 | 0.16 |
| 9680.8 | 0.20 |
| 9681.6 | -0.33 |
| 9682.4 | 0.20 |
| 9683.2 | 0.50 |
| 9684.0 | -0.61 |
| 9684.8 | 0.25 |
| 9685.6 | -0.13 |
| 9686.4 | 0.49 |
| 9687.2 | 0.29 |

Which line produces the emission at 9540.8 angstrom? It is [O II]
